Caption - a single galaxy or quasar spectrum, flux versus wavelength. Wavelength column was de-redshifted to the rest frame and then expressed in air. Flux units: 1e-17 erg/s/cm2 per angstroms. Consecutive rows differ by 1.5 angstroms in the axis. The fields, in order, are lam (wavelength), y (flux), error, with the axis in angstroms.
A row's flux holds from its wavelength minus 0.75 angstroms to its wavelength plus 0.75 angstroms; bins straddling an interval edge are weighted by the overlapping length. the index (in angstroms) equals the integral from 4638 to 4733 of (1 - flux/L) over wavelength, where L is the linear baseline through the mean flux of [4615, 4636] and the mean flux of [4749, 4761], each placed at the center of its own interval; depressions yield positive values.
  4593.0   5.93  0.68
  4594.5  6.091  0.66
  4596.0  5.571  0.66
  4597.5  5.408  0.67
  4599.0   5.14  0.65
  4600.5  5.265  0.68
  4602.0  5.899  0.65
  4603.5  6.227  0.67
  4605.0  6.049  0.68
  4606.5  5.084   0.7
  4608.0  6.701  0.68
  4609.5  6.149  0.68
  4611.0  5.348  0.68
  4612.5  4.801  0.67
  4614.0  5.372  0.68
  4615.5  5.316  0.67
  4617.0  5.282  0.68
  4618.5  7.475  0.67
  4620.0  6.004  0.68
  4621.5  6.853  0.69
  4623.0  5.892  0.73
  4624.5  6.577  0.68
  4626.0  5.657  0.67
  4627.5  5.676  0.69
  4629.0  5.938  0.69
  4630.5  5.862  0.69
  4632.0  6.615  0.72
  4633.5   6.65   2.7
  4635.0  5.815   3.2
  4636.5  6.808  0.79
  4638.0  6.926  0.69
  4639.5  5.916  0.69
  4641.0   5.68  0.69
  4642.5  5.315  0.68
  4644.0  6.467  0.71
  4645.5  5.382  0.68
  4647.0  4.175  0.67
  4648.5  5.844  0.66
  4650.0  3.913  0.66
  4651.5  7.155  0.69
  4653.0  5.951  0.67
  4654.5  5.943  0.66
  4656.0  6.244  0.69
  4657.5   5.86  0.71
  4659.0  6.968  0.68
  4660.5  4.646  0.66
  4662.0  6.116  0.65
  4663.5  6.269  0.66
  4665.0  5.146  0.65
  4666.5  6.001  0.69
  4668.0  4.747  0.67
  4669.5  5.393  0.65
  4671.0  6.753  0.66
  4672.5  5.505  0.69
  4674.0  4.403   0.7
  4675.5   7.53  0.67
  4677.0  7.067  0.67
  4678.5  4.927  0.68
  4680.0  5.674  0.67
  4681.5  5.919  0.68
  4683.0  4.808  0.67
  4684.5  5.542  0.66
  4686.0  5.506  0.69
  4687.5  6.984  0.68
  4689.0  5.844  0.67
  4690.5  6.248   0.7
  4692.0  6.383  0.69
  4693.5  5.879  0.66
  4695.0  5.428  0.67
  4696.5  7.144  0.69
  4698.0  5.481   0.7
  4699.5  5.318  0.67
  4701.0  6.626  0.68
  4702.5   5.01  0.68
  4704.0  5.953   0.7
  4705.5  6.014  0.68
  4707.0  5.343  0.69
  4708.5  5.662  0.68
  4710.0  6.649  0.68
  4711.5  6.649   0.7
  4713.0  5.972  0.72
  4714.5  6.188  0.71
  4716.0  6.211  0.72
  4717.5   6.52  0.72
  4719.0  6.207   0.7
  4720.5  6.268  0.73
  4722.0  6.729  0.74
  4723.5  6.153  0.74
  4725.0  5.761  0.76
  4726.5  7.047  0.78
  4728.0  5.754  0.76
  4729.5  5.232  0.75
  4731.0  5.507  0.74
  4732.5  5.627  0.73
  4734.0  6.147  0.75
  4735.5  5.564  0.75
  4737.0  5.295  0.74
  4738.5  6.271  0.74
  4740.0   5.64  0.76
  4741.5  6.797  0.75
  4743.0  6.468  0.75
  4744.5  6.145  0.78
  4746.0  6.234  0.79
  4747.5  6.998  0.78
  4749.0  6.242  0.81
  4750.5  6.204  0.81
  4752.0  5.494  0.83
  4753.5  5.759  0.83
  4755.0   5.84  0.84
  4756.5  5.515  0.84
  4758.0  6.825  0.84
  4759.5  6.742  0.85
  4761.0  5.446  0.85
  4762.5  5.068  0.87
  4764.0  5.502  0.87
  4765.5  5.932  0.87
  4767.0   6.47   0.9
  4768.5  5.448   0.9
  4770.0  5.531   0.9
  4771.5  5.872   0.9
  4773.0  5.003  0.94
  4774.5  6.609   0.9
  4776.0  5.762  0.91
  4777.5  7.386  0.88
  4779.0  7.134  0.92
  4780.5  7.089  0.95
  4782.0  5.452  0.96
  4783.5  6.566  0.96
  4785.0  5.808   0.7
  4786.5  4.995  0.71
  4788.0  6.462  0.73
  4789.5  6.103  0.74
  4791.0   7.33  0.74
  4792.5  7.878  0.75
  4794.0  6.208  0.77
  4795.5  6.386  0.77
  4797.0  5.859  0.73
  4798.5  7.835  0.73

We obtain 3.01 angstroms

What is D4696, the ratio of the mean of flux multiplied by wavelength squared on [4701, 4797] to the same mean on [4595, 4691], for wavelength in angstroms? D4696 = 1.09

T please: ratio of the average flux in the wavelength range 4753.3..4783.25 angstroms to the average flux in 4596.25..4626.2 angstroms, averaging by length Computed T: 1.04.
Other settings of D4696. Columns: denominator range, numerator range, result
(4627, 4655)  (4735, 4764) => 1.07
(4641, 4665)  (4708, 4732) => 1.11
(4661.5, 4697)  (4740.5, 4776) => 1.06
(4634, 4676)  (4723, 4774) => 1.06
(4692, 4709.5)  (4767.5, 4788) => 1.07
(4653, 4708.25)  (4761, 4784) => 1.07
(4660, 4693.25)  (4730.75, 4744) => 1.05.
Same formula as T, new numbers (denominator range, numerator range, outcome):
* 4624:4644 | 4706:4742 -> 0.99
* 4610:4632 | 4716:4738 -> 1.02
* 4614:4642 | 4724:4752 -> 0.98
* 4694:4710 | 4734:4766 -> 1.03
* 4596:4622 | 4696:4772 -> 1.04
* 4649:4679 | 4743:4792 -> 1.05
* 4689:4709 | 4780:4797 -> 1.08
